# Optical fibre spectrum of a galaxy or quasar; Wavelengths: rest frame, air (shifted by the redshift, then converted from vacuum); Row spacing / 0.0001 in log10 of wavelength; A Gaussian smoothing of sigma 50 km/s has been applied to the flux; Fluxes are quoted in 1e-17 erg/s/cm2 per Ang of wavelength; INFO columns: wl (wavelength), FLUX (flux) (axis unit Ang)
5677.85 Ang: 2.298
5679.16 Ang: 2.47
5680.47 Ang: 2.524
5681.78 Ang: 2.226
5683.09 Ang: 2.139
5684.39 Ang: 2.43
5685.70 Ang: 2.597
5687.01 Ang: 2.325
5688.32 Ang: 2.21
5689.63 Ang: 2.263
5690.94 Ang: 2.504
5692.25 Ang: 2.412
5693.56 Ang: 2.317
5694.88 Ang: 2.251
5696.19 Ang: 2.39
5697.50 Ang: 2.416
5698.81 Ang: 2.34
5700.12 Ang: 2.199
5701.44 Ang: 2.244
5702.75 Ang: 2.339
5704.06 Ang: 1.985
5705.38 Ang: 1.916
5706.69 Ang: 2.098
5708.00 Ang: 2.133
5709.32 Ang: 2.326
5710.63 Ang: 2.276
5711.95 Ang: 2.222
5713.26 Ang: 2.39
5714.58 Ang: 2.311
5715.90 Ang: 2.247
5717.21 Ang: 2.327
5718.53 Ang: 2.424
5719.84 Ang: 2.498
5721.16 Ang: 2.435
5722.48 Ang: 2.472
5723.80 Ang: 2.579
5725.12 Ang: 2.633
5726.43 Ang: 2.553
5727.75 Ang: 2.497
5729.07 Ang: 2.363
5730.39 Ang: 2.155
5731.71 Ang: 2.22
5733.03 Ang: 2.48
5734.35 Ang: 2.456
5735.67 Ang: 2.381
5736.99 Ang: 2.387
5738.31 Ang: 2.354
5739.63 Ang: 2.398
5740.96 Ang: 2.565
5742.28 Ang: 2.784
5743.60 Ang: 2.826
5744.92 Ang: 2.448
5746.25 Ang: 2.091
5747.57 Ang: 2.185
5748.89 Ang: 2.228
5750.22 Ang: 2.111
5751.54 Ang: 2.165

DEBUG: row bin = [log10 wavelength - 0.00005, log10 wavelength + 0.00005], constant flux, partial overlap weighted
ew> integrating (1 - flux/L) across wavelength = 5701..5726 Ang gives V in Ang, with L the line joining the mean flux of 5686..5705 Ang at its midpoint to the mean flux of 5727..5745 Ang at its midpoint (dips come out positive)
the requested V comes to 0.6 Ang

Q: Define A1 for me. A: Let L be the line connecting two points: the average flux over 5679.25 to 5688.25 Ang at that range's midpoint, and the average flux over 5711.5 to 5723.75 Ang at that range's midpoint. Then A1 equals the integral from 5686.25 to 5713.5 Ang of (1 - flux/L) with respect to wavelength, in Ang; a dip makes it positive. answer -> 1.28 Ang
